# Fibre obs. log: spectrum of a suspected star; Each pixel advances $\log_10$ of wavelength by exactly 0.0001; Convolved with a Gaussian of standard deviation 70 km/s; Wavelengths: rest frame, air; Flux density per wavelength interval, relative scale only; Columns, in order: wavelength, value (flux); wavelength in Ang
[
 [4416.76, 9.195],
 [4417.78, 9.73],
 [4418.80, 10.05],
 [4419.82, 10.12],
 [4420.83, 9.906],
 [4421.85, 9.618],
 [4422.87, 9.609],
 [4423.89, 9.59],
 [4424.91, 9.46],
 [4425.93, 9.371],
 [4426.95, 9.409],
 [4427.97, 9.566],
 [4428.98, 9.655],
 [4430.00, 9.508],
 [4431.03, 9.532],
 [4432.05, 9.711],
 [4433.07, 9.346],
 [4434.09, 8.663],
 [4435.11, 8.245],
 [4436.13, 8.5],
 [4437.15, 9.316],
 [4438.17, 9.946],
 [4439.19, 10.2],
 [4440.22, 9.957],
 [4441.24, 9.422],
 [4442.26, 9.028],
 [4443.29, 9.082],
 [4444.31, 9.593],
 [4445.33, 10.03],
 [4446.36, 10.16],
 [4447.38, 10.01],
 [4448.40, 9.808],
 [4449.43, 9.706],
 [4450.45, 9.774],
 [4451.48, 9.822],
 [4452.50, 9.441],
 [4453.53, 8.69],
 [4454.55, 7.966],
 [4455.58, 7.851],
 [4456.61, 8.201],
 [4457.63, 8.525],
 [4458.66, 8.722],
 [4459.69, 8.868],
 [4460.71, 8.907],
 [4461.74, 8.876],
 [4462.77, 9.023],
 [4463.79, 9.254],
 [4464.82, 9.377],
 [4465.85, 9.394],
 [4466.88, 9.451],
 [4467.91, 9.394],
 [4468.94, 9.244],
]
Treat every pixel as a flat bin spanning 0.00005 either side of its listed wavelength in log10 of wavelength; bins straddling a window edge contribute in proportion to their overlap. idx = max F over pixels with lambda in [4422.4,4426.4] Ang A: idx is 9.609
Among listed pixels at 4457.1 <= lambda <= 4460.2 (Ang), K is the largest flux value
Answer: 8.868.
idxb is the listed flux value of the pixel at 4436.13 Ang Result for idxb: 8.5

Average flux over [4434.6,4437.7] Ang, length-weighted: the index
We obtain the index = 8.72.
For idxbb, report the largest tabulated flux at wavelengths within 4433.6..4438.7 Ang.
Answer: 9.946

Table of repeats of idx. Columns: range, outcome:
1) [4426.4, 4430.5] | 9.655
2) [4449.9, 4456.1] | 9.822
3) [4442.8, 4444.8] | 9.593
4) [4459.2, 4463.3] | 9.023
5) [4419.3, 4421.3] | 10.12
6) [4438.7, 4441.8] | 10.2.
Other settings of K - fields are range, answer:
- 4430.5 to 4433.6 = 9.711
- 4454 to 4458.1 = 8.525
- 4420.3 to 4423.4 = 9.906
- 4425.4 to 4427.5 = 9.409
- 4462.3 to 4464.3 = 9.254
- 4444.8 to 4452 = 10.16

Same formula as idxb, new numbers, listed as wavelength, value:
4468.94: 9.244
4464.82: 9.377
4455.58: 7.851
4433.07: 9.346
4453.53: 8.69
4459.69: 8.868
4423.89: 9.59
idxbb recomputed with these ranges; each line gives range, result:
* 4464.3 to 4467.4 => 9.451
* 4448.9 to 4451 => 9.774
